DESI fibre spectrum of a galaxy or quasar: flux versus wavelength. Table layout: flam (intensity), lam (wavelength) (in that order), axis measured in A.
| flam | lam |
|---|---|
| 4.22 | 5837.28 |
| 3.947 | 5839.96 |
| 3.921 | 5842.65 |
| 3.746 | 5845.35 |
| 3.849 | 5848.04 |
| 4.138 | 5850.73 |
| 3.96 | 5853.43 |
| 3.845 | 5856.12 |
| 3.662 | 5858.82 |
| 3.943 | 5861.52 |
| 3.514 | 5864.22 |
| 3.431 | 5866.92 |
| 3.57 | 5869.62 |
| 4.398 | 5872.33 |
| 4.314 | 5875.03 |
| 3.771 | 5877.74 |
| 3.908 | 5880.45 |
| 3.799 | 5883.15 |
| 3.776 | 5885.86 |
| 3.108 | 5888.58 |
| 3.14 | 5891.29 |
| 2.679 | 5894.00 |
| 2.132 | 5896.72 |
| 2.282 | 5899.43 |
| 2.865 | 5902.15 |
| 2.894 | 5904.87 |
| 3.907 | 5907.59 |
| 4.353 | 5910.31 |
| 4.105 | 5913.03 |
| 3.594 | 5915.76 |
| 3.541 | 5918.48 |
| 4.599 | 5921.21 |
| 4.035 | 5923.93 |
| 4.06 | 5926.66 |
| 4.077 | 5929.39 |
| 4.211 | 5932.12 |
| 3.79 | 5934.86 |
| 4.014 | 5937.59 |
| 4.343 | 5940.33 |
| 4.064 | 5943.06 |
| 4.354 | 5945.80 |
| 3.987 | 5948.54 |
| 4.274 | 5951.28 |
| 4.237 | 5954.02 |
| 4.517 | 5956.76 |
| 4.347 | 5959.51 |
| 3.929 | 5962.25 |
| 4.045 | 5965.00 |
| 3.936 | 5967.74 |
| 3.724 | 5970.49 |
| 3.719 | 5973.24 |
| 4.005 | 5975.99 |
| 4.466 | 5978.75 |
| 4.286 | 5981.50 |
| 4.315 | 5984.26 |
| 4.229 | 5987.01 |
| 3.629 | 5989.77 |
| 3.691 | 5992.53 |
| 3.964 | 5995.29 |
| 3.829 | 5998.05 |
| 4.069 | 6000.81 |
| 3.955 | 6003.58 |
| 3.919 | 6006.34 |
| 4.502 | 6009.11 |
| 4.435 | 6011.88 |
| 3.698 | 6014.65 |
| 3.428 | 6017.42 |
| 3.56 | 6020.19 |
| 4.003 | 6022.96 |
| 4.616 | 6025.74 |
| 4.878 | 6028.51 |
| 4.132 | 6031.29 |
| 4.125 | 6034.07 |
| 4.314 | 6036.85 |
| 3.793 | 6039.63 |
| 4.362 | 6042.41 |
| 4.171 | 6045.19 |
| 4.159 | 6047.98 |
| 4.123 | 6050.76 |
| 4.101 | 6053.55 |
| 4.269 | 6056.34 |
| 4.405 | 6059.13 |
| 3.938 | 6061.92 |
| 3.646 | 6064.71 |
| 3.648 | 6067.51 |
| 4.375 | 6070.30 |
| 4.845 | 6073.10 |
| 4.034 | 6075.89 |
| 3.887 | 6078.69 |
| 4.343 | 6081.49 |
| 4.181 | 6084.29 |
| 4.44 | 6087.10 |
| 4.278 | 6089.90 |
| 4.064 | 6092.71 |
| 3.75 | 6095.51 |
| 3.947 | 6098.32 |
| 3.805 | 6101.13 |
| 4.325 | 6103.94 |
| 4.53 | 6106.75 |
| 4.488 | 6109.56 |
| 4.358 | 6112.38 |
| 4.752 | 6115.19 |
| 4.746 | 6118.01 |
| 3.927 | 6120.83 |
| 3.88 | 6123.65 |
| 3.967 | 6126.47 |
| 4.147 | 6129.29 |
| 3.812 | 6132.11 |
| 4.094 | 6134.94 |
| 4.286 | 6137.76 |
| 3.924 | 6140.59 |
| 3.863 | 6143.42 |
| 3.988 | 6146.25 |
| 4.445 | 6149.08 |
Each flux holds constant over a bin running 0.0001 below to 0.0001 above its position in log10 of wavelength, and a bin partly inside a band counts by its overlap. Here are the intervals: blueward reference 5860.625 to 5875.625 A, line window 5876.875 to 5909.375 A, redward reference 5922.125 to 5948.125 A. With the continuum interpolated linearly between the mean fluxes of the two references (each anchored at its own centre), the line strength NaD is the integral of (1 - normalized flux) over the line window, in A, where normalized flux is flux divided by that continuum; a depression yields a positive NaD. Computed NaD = 6.1 A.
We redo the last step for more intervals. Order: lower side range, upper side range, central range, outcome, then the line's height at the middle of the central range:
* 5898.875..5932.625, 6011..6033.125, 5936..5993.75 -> -2.9 A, 3.91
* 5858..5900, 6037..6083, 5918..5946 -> -3.3 A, 3.67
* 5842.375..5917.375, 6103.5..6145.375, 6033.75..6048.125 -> -0.6 A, 3.99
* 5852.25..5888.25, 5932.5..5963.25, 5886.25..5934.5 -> 5.9 A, 4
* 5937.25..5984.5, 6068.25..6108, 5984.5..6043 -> 1.5 A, 4.16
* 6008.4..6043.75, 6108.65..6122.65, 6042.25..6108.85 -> 2.3 A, 4.3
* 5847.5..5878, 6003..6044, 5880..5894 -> 1.7 A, 3.91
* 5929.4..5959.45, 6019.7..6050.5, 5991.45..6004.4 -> 0.9 A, 4.2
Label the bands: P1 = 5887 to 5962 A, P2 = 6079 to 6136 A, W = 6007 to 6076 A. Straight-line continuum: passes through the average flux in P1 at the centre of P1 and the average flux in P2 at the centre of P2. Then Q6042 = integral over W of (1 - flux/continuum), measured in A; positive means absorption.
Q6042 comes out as -1.9 A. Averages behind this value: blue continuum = 3.76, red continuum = 4.19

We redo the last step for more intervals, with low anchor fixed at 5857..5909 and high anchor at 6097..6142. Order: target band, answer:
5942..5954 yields -1.8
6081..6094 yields -0.5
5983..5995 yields -0.6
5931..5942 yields -1.5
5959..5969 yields -1.0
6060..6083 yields -0.4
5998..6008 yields -0.4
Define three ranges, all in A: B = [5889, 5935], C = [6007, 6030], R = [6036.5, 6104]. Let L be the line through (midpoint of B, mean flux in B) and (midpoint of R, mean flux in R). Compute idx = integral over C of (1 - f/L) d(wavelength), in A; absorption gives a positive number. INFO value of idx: -1.2 A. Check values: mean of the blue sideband 3.53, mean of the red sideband 4.12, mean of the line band 4.13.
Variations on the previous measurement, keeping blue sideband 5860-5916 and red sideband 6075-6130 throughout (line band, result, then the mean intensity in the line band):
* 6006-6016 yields -0.7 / 4.16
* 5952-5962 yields -1.6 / 4.31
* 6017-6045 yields -1.3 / 4.15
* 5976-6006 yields -1.6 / 4.04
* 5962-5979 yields -0.8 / 3.94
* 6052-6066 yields -0.1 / 4.08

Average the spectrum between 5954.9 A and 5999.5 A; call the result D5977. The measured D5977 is 4.04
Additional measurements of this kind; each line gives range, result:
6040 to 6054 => 4.16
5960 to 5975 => 3.9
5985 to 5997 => 3.9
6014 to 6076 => 4.12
